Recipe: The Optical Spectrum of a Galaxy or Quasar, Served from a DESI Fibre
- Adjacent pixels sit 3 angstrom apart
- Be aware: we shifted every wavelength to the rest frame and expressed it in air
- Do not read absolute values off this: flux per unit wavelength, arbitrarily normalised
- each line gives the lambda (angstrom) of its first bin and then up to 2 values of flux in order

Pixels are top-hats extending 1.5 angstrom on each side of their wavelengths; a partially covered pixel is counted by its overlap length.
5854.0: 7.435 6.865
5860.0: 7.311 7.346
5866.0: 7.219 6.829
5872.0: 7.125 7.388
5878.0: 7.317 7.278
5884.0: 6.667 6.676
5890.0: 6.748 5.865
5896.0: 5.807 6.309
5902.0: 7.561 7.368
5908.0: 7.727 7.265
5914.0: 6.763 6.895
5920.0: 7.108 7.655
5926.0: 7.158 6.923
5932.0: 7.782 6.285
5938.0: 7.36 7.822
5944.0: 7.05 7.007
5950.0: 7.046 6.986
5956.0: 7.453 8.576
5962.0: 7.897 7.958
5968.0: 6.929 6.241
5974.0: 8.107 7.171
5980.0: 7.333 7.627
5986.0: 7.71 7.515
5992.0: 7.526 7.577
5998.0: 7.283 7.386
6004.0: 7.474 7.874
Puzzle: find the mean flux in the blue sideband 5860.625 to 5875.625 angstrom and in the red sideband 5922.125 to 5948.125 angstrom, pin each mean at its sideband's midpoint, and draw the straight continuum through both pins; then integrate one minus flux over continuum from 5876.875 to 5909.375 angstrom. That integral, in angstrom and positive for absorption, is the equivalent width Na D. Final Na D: 1.60 angstrom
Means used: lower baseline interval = 7.18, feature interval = 6.84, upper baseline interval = 7.22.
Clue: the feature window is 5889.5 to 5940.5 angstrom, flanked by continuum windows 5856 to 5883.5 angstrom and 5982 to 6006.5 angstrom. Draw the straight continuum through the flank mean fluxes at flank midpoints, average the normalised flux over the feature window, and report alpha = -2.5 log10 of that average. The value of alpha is 0.05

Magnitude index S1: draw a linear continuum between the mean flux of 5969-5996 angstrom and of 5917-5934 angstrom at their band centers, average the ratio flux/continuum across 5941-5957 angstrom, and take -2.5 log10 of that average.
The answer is 0.02 mag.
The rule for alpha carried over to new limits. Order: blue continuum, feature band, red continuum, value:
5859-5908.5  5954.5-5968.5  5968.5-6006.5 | -0.075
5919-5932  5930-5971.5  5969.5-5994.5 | 0.001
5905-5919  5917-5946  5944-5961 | 0.010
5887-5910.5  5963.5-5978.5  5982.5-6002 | 0.010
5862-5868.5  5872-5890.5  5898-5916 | 0.025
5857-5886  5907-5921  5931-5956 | 0.004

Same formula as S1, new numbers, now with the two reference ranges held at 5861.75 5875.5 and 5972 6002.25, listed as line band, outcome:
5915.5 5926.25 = 0.016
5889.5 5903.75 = 0.125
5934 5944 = 0.027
